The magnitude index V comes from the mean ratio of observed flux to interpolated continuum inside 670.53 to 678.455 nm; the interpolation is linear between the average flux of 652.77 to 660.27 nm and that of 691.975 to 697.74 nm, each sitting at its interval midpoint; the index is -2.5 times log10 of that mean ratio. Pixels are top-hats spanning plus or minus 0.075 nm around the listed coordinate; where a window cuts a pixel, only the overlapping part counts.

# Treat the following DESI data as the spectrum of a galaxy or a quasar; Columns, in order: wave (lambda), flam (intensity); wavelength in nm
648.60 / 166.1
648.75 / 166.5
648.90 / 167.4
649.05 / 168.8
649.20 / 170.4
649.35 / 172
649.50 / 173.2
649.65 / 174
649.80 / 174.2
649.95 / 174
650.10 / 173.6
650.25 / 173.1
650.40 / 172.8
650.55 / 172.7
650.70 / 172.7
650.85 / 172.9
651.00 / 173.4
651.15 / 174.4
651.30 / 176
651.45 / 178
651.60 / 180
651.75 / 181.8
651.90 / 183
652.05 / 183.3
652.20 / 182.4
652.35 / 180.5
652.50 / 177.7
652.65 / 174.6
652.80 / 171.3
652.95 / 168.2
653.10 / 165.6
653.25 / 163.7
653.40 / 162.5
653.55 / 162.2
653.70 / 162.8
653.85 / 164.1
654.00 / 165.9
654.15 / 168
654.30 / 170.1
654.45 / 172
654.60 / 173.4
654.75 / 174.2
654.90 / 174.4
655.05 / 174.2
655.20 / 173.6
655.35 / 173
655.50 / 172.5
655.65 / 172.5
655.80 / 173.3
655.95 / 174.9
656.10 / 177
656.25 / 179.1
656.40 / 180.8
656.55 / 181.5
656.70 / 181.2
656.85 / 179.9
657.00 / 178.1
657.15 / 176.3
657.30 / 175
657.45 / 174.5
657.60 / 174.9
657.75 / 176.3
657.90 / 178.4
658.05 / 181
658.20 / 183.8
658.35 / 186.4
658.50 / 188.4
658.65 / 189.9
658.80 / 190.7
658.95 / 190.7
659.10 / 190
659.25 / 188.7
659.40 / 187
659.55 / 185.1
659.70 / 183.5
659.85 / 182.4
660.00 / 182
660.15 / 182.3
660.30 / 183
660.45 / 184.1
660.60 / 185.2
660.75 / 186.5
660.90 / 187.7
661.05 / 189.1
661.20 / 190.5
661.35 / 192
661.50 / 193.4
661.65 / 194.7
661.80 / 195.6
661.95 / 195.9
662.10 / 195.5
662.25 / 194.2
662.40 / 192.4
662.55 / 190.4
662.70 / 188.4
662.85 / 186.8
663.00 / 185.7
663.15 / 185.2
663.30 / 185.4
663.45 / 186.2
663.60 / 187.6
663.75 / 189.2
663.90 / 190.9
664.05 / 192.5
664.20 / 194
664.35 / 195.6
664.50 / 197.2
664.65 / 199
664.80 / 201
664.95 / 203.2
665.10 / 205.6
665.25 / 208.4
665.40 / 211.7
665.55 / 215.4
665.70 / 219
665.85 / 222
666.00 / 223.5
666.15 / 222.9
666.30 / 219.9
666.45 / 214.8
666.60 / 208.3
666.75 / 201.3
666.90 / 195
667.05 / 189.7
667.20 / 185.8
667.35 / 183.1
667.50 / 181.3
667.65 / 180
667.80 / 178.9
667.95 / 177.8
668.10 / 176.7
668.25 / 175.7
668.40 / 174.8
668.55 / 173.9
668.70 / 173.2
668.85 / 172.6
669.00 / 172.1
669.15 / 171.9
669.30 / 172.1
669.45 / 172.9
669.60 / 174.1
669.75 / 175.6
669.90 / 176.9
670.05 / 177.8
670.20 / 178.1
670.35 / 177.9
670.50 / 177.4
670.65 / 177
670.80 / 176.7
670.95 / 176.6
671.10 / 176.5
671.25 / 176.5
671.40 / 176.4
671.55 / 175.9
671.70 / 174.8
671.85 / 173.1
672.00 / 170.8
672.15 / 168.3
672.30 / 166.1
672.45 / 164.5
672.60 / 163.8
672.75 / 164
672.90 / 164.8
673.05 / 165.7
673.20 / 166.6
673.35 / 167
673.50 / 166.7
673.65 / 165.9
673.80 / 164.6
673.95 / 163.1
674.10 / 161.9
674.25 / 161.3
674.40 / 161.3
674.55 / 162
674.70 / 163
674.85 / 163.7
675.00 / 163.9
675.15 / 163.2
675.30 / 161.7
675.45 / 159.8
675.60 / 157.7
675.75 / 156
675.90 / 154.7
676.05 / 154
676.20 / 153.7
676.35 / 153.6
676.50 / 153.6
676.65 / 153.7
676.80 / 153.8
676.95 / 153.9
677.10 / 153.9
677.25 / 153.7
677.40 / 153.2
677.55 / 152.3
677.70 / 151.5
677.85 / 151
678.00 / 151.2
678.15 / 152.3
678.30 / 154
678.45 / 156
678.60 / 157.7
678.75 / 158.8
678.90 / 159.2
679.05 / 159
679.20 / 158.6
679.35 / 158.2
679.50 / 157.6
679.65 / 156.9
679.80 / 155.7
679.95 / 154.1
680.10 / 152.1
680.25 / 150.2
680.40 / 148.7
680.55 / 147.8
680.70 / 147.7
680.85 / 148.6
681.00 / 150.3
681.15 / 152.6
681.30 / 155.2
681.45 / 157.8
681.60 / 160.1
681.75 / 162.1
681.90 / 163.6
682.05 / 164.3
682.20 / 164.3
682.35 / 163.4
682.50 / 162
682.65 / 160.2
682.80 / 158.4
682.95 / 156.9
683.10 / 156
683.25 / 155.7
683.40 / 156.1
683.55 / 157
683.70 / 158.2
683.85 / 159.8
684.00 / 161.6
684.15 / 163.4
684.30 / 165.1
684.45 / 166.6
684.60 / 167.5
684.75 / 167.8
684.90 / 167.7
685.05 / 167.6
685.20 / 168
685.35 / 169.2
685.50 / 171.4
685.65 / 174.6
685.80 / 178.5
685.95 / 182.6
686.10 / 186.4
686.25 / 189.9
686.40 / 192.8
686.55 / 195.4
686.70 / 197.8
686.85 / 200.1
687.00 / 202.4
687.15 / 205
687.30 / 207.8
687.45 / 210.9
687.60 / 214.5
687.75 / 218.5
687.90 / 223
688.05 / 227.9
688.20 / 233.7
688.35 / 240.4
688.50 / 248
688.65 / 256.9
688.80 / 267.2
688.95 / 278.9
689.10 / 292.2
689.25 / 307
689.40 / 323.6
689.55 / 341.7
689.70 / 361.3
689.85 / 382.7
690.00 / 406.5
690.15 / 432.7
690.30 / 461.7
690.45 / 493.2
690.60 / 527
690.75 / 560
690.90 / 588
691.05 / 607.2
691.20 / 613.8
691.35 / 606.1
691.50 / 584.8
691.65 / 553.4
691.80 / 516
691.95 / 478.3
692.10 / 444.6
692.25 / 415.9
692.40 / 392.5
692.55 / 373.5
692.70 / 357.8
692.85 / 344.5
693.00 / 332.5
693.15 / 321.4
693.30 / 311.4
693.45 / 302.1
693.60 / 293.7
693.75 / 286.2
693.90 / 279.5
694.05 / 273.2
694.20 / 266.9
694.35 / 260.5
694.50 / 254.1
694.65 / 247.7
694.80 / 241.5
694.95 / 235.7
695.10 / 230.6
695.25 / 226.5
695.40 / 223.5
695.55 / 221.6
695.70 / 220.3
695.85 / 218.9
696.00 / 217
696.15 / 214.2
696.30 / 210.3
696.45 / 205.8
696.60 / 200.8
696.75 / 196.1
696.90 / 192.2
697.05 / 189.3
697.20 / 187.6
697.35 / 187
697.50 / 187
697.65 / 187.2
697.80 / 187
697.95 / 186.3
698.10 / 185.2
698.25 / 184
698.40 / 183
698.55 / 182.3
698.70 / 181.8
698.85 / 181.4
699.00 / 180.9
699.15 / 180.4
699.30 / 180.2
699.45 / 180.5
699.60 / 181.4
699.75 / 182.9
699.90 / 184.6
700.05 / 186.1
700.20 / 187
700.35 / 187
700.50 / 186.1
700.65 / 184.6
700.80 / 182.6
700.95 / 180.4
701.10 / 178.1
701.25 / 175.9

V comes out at 0.32 mag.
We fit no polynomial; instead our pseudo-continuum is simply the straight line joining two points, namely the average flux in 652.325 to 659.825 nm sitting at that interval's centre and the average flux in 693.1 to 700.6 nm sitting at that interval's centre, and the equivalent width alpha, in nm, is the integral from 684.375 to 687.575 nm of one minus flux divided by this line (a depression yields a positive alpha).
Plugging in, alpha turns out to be 0.31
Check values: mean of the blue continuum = 176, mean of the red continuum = 215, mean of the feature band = 185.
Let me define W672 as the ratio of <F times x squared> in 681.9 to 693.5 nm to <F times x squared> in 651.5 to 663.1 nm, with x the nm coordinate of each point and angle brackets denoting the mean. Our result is 1.72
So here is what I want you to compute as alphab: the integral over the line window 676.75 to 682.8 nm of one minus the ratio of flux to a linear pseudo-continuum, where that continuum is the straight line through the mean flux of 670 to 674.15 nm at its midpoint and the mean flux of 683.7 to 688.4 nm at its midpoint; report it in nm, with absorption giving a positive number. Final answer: 0.84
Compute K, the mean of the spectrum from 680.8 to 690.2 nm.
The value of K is 205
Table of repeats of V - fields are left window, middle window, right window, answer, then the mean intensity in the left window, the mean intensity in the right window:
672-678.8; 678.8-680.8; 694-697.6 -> 0.12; 159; 221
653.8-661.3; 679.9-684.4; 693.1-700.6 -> 0.27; 180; 215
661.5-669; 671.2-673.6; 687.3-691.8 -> 0.42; 194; 381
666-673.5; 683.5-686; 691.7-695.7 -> 0.49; 179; 313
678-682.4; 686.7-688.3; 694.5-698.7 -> -0.20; 156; 206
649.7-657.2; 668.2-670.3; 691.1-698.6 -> 0.24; 174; 290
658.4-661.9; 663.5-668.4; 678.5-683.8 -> -0.11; 188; 157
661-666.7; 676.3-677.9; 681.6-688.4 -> 0.22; 199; 180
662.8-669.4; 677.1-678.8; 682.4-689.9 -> 0.29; 193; 206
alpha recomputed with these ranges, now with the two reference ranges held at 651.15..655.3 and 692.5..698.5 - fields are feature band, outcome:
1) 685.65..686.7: 0.176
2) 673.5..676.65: 0.720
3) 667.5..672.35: 0.586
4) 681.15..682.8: 0.435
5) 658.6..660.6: -0.035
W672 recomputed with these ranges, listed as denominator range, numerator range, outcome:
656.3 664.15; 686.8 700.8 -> 1.68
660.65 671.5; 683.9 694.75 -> 1.73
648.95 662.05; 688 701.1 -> 1.81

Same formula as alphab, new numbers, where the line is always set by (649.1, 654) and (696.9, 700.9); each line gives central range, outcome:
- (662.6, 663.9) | -0.08 nm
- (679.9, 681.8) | 0.29 nm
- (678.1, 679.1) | 0.13 nm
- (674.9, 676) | 0.12 nm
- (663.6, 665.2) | -0.19 nm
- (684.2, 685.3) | 0.08 nm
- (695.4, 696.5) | -0.19 nm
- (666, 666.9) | -0.18 nm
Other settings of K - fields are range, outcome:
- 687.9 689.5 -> 267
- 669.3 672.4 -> 175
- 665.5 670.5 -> 188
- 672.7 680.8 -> 157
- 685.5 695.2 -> 324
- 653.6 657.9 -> 174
